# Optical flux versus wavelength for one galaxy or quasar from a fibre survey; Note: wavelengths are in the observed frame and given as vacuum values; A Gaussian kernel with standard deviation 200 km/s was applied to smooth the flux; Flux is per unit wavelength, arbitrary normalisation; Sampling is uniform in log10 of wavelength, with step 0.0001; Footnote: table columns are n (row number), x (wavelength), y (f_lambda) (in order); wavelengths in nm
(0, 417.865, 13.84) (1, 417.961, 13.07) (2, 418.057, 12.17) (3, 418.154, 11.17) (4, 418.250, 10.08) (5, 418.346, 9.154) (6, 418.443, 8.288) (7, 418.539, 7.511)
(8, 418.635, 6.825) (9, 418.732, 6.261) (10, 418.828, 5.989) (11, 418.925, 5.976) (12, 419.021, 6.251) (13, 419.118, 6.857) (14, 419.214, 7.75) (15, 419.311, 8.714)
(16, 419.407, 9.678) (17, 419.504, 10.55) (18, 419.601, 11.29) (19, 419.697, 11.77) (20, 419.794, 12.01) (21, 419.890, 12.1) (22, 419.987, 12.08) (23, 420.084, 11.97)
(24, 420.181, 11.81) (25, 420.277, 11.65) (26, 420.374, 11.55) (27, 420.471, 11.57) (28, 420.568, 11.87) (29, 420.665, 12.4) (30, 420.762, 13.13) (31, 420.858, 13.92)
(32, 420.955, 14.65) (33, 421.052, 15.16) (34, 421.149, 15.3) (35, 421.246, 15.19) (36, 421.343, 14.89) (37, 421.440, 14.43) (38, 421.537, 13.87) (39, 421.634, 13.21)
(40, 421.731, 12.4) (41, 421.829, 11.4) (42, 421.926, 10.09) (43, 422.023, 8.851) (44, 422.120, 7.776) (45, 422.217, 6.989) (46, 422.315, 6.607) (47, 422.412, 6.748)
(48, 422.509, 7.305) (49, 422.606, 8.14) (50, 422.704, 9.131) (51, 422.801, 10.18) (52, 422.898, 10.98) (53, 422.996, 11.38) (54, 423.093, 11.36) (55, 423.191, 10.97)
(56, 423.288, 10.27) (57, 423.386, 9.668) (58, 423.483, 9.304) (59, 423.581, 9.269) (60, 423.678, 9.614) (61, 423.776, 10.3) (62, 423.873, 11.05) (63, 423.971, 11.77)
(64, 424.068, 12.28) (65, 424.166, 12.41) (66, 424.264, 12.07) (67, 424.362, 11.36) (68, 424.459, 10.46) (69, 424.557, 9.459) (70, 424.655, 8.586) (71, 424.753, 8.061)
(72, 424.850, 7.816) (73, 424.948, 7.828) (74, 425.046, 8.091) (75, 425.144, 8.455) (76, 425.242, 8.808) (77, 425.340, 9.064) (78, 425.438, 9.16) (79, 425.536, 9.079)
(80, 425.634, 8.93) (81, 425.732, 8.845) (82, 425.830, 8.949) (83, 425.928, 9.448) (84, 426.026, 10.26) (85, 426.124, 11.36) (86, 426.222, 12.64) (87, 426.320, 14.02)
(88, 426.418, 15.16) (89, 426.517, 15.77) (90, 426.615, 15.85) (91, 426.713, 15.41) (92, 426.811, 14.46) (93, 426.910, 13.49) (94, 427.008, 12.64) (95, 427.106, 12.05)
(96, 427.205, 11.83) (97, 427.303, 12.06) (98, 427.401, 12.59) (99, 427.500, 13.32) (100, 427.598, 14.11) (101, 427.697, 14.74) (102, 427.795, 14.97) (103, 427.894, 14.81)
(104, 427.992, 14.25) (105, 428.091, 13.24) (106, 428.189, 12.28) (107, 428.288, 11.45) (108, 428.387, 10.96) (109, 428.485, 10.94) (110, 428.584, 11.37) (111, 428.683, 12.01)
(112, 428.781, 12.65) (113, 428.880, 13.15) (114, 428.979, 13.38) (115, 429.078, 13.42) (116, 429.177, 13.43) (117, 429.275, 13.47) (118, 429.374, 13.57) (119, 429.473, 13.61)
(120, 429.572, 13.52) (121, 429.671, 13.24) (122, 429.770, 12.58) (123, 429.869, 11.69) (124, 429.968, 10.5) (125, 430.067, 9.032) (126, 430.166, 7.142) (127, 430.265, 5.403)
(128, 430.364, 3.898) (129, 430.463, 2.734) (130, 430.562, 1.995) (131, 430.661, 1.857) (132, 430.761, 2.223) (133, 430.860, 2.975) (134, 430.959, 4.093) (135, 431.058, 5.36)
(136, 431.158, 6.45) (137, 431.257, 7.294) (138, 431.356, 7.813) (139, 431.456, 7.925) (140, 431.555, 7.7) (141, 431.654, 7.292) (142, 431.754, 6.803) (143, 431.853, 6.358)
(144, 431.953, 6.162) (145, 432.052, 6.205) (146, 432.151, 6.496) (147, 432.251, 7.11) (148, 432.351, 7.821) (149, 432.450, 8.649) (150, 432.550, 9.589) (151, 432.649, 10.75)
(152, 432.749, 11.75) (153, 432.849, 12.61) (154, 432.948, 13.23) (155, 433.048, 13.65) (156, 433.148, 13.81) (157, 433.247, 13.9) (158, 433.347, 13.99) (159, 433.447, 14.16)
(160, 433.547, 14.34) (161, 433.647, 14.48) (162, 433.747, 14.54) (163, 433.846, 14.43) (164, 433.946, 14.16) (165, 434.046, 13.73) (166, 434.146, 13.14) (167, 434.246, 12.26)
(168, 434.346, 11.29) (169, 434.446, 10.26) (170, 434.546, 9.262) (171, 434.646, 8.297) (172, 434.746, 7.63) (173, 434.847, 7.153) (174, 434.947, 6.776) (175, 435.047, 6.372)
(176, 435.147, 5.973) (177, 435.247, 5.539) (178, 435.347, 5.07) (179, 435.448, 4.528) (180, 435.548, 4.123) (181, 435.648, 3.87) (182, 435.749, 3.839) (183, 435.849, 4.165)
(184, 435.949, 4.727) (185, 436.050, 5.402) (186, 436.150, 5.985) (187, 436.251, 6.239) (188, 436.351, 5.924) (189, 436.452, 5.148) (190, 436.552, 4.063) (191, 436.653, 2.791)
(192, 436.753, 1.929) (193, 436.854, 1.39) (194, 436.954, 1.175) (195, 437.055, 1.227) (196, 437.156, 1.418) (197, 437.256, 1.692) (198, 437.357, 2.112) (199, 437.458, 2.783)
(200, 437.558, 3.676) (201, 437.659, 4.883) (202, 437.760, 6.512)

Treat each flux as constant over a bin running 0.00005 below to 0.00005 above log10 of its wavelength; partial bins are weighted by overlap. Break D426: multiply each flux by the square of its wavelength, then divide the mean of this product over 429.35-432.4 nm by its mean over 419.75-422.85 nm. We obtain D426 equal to 0.7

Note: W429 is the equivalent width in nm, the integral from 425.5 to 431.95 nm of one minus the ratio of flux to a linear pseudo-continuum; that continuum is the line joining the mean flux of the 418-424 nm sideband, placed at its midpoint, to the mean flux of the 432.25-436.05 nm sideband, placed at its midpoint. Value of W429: -0.28 nm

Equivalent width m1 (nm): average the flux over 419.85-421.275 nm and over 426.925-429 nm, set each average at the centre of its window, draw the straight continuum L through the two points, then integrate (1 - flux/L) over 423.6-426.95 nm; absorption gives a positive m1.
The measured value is 0.52 nm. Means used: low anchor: 12.9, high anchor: 12.8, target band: 10.9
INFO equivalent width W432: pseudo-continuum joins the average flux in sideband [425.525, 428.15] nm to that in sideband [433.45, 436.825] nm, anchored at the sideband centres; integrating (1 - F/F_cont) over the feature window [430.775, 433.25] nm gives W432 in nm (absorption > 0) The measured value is 0.33 nm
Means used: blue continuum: 12.8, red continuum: 7.84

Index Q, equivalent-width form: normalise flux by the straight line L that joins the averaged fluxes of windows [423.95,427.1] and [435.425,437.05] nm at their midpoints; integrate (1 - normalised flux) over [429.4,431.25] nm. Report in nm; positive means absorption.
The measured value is 0.19 nm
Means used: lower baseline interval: 11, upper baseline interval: 3.99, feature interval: 7.21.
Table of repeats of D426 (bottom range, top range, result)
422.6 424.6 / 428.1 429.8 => 1.23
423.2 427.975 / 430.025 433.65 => 0.74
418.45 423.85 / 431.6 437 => 0.84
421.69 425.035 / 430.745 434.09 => 1.04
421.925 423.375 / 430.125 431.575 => 0.56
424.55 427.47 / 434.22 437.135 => 0.52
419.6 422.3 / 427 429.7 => 1.10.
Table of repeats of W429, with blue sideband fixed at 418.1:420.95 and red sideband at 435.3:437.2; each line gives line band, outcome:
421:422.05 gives -0.438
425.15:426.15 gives -0.194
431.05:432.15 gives -0.258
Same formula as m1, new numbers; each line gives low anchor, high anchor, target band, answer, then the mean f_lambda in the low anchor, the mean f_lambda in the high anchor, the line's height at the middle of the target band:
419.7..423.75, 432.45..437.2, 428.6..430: -0.488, 11.2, 8.3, 9.54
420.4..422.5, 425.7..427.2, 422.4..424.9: 0.445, 11.8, 12.7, 12.2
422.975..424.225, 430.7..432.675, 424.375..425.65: 0.154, 10.7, 6.68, 10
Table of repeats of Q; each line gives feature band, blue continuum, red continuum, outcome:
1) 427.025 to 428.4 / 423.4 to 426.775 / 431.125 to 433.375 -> -0.40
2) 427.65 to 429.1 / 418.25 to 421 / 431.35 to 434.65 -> -0.32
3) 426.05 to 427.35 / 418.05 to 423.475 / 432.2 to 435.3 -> -0.34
